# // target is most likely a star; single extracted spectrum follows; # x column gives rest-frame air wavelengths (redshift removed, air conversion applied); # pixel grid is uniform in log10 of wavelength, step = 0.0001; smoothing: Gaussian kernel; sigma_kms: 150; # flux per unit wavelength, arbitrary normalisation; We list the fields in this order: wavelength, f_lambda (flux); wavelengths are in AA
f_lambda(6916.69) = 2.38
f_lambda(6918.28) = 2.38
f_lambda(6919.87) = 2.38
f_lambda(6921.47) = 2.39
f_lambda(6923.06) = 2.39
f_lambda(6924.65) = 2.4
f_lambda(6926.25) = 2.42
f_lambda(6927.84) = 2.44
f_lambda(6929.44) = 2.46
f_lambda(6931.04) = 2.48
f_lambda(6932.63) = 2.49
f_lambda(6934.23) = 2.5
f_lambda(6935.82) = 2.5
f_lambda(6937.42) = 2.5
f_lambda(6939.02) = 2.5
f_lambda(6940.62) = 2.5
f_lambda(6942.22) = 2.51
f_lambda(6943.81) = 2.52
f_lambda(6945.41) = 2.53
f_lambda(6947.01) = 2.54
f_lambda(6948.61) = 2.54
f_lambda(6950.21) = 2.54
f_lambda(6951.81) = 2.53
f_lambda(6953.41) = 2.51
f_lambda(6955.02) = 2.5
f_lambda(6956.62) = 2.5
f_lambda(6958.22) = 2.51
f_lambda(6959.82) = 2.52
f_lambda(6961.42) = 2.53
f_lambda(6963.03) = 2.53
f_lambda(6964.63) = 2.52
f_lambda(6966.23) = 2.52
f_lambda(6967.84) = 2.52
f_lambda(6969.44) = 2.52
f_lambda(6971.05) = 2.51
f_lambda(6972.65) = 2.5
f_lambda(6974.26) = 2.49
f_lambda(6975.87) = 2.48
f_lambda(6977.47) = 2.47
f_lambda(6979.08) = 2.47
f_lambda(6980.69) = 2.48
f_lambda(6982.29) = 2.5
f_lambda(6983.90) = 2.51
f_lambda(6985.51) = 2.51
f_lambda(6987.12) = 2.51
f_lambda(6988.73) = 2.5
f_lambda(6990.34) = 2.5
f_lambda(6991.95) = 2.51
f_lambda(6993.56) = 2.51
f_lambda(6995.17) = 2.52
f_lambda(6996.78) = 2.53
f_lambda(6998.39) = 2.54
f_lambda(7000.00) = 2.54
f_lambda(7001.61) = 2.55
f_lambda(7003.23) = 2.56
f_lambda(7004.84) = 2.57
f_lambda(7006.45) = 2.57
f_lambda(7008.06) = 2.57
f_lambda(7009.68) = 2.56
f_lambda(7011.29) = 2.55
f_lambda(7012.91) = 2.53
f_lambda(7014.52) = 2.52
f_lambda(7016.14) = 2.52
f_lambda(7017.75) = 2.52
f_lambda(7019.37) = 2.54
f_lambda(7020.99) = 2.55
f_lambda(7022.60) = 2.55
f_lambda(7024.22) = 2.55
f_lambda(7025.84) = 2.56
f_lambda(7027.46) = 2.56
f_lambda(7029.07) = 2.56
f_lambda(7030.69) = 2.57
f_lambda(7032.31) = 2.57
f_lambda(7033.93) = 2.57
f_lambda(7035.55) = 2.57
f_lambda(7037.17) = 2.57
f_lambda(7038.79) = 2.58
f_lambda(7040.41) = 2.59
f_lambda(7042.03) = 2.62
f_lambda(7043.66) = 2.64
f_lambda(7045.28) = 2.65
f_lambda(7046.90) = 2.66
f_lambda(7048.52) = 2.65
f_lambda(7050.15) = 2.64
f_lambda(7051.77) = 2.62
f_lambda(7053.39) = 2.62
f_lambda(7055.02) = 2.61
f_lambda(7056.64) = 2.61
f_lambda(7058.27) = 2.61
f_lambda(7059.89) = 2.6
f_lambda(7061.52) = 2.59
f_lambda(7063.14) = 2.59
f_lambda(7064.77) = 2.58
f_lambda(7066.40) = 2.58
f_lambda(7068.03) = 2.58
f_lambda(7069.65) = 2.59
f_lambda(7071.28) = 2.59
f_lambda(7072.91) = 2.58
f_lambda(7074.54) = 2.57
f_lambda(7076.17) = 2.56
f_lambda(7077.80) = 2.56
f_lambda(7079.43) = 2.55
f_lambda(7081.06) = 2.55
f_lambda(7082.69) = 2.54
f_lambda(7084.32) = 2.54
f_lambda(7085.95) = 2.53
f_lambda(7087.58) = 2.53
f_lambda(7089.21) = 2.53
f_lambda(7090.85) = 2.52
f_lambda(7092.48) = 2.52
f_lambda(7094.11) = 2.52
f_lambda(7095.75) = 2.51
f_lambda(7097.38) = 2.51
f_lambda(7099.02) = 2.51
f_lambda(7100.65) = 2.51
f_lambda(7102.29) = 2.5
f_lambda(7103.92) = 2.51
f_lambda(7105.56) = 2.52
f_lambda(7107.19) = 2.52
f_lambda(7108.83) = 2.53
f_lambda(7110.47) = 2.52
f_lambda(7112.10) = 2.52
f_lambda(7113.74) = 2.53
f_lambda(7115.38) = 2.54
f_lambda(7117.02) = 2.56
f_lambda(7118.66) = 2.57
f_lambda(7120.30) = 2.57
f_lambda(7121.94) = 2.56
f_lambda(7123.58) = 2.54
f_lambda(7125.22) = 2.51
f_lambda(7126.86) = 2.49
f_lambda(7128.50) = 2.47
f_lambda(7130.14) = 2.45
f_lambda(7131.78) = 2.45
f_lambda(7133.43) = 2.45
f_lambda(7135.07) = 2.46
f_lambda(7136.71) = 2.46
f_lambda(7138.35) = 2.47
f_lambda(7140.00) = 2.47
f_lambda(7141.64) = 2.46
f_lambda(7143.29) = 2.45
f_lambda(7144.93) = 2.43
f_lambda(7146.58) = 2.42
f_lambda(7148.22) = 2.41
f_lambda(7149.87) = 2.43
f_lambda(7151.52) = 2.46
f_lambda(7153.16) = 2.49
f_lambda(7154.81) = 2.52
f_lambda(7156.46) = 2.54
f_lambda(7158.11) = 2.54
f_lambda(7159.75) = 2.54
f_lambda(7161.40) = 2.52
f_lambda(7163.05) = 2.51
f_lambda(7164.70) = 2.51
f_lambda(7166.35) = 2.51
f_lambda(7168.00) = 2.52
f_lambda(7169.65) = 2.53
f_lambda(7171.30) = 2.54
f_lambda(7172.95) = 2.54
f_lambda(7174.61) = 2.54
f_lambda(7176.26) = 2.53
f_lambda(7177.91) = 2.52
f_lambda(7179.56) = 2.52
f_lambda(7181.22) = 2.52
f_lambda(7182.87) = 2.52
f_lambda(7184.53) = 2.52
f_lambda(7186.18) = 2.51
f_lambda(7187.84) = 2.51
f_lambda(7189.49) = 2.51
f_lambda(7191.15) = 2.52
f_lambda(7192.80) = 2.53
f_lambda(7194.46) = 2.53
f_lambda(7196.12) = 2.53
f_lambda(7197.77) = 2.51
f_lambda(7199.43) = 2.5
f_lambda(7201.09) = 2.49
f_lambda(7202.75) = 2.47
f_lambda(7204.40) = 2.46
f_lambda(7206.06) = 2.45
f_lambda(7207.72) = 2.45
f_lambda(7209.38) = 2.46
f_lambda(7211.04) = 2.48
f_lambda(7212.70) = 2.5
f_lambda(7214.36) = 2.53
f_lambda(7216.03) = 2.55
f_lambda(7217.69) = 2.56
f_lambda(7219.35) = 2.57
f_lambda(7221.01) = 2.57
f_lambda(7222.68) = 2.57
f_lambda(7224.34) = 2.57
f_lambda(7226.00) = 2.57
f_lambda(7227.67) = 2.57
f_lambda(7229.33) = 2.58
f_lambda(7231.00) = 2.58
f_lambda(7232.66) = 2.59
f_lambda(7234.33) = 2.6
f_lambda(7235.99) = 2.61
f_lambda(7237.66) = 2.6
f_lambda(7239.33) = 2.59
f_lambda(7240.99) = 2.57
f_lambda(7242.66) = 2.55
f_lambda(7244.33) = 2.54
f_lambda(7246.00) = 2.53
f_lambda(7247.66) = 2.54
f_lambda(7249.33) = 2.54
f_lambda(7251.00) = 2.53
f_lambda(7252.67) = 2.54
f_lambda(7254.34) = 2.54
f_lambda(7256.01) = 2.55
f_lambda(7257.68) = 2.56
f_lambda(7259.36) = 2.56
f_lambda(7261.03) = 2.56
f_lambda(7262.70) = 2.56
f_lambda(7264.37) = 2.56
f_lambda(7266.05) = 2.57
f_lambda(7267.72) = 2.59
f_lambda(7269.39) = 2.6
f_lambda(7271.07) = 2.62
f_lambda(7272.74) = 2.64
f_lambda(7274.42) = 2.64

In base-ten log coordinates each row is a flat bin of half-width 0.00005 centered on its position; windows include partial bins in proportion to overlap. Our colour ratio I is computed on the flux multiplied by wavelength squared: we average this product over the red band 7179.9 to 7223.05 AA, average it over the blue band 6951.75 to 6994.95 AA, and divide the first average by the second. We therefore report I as 1.1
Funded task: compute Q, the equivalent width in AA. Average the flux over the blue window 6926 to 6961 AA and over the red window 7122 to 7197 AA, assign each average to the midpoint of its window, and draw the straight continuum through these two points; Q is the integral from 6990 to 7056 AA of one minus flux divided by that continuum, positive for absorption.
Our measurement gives -1.7 AA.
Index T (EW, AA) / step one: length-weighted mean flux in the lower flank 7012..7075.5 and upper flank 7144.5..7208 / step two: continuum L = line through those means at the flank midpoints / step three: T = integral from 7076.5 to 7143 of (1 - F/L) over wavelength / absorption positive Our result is 0.8 AA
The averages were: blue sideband 2.58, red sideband 2.5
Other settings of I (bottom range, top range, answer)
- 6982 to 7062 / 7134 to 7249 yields 1.03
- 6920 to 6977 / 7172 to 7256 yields 1.10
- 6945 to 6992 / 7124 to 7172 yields 1.04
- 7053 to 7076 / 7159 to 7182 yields 1.00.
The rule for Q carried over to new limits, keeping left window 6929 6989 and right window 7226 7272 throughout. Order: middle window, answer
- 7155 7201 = 0.55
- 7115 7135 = 0.24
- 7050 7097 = -0.69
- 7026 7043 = -0.36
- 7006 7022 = -0.15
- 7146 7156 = 0.35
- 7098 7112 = 0.12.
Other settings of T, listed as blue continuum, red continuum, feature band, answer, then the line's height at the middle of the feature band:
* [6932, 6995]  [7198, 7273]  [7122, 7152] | 0.85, 2.53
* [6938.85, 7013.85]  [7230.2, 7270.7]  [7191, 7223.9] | 0.60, 2.56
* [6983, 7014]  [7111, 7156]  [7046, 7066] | -0.80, 2.51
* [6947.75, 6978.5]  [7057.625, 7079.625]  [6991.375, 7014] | -0.05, 2.54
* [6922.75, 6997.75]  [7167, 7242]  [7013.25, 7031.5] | -0.27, 2.51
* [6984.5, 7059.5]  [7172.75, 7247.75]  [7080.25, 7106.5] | 0.33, 2.55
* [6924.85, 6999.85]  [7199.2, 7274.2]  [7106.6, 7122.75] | -0.08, 2.53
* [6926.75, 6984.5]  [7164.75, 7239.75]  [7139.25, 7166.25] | 0.47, 2.53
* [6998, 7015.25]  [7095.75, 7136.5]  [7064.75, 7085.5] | -0.32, 2.53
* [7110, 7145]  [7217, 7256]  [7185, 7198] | 0.10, 2.54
